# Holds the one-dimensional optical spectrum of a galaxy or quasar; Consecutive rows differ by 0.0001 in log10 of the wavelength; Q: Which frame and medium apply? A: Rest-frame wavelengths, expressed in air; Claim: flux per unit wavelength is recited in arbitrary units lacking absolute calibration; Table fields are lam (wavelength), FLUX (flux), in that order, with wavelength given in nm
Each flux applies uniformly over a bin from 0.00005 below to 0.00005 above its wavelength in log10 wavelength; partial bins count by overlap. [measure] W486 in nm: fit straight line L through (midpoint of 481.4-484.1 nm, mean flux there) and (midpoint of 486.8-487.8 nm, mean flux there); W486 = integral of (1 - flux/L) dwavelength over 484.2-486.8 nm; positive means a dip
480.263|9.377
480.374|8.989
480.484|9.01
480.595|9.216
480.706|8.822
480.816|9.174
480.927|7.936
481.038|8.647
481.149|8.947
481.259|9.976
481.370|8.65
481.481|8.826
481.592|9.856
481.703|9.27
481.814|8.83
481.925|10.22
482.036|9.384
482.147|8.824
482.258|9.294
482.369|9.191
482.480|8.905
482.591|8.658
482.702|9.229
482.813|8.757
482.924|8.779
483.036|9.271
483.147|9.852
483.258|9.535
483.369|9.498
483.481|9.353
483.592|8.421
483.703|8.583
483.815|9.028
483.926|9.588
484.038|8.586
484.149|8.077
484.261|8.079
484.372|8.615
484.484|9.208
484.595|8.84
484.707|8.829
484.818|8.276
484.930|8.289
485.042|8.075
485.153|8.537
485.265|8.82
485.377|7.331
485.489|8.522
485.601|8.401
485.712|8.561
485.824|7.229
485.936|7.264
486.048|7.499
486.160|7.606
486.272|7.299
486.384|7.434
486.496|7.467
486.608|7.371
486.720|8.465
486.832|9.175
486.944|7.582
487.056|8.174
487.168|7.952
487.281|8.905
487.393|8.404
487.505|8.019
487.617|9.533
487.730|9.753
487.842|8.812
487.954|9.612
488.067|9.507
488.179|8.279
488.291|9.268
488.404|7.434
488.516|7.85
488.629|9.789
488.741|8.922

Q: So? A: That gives 0.21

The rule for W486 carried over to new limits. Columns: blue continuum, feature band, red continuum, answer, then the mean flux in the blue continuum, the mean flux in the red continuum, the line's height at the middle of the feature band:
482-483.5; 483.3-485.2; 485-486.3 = -0.038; 9.17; 7.94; 8.54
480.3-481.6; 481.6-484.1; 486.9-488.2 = -0.068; 8.98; 8.73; 8.91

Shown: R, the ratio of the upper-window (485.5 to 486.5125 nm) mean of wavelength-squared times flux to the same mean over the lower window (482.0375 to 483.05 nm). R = 0.87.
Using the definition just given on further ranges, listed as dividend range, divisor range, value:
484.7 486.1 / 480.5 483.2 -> 0.90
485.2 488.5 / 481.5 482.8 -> 0.91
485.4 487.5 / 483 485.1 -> 0.91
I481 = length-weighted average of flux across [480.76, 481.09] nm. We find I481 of 8.59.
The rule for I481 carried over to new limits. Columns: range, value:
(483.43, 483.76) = 8.78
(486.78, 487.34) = 8.35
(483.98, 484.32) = 8.26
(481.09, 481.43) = 9.19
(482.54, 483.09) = 8.94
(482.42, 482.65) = 8.81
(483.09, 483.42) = 9.65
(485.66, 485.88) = 7.88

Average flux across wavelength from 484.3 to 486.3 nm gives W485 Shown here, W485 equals 8.19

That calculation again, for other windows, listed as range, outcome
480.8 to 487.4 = 8.62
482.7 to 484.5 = 8.95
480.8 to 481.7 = 9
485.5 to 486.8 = 7.75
